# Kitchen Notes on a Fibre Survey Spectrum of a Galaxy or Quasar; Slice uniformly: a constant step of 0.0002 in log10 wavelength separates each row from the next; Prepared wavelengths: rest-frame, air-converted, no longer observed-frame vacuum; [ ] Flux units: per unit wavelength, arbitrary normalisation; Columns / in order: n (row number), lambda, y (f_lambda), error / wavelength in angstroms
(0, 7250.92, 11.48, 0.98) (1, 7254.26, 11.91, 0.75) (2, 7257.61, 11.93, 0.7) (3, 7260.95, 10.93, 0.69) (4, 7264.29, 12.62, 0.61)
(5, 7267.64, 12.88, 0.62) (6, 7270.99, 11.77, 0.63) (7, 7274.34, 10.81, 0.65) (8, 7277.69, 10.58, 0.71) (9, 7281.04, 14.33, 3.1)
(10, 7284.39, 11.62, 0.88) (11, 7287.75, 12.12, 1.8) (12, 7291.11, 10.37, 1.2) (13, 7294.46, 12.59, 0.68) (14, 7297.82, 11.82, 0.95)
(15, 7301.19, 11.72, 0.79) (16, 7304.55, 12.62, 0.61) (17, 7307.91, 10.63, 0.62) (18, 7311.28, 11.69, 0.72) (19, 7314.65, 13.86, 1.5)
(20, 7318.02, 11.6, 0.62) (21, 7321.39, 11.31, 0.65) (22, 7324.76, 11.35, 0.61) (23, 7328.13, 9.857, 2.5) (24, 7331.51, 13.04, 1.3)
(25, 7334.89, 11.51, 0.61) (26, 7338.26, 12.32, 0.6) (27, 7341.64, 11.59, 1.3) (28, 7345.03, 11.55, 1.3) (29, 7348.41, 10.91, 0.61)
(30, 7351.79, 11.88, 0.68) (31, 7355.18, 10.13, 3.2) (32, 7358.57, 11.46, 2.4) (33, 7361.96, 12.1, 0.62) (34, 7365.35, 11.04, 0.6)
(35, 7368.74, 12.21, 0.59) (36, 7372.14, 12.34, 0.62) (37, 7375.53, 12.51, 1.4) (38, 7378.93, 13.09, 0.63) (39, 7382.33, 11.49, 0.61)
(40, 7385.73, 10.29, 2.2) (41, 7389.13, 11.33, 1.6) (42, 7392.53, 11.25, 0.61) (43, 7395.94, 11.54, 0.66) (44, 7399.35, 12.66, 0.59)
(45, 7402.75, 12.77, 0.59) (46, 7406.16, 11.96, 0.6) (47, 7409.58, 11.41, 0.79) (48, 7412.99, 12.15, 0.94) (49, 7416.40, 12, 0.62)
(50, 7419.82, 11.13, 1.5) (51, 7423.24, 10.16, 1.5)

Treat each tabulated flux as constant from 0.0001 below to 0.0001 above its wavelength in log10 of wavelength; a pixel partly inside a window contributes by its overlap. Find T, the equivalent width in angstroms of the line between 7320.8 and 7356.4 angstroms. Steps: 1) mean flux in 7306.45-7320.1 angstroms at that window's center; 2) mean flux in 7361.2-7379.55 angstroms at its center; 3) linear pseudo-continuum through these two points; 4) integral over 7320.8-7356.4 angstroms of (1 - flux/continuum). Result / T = 1.8 angstroms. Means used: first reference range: 11.9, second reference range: 12.2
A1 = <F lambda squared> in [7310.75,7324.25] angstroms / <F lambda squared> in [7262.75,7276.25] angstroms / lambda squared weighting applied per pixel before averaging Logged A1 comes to 1.0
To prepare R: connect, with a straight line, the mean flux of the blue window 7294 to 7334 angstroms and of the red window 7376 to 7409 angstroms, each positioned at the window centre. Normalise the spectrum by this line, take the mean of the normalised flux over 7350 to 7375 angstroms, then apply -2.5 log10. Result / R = 0.02 mag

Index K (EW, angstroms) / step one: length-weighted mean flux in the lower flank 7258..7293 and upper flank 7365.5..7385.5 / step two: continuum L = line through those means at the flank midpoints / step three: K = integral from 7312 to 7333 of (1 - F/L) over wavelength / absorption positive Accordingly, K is 0.2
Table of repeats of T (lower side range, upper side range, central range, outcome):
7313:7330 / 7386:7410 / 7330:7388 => -0.2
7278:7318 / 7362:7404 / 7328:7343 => 0.2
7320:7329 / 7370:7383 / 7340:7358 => 0.6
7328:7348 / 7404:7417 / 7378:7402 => 0.4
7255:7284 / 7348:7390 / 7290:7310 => 0.3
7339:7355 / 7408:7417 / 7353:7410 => -0.5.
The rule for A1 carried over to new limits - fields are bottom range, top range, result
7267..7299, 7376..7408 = 1.03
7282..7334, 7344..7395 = 1.00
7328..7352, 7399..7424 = 1.03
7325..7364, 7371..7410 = 1.05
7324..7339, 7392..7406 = 1.06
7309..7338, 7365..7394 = 1.01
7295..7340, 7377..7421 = 1.02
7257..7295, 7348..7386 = 1.01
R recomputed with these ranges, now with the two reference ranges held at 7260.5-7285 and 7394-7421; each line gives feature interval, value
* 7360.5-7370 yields 0.020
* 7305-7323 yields 0.011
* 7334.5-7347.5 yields 0.024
